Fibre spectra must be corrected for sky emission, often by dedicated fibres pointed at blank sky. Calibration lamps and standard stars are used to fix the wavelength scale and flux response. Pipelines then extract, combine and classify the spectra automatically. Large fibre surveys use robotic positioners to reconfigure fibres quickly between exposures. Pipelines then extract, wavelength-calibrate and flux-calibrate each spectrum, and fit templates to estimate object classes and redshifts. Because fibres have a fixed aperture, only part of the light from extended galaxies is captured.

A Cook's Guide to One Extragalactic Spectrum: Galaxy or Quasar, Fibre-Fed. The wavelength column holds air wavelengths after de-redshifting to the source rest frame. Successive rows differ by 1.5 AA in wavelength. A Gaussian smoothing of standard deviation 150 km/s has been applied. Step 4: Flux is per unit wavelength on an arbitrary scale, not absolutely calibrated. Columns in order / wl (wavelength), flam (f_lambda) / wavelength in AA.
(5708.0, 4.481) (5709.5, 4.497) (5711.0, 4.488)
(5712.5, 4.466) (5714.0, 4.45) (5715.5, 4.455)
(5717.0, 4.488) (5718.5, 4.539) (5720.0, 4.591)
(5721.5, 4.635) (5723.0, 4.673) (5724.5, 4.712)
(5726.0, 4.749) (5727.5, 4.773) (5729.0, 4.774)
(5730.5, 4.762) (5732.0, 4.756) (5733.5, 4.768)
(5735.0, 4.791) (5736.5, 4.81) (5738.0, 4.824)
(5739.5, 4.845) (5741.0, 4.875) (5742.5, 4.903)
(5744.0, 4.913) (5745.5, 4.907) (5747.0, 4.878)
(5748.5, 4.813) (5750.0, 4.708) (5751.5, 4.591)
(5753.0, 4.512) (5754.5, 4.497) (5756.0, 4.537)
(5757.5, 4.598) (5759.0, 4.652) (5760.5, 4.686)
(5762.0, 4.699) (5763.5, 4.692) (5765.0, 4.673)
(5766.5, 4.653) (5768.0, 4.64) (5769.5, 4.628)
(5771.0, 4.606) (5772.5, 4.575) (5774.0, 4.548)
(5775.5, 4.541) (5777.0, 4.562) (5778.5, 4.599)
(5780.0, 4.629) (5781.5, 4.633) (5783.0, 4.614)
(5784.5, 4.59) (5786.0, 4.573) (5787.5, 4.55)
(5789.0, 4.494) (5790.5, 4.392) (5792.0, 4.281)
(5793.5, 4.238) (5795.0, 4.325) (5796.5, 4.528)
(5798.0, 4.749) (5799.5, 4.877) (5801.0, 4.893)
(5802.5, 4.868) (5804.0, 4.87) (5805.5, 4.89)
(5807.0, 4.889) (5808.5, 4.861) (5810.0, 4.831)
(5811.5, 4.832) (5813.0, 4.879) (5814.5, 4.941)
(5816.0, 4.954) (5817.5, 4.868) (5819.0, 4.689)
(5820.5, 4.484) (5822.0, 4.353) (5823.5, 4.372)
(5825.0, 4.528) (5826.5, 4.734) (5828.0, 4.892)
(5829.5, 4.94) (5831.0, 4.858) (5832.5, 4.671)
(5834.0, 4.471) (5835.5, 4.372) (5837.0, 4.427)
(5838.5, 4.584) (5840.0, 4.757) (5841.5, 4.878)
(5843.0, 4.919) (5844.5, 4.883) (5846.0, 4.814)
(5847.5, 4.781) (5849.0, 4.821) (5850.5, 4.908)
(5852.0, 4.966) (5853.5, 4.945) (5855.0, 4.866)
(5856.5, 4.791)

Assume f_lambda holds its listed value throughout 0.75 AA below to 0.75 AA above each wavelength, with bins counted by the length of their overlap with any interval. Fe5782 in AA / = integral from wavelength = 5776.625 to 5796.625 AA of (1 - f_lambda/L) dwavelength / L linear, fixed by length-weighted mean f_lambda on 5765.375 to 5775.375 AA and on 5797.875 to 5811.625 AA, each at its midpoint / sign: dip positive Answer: 1.0 AA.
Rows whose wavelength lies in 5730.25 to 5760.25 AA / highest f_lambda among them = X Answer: 4.913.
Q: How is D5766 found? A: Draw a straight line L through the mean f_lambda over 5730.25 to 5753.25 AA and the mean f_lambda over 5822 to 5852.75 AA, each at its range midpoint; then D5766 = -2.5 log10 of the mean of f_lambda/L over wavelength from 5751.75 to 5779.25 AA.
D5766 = 0.04 mag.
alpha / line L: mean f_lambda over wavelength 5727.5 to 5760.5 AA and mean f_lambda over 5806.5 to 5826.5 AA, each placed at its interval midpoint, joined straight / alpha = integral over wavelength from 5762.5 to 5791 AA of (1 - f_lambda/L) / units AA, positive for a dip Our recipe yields 0.88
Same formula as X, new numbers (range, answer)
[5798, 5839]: 4.954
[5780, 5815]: 4.941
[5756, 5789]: 4.699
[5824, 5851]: 4.94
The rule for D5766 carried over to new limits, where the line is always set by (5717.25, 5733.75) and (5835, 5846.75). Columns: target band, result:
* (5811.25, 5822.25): -0.013 mag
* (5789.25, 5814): 0.002 mag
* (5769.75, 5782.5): 0.026 mag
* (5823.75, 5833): -0.010 mag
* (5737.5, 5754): -0.022 mag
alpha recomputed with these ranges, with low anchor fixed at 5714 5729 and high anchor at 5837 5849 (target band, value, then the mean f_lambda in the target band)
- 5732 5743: -0.4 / 4.82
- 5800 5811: -0.3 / 4.87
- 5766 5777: 0.2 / 4.59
